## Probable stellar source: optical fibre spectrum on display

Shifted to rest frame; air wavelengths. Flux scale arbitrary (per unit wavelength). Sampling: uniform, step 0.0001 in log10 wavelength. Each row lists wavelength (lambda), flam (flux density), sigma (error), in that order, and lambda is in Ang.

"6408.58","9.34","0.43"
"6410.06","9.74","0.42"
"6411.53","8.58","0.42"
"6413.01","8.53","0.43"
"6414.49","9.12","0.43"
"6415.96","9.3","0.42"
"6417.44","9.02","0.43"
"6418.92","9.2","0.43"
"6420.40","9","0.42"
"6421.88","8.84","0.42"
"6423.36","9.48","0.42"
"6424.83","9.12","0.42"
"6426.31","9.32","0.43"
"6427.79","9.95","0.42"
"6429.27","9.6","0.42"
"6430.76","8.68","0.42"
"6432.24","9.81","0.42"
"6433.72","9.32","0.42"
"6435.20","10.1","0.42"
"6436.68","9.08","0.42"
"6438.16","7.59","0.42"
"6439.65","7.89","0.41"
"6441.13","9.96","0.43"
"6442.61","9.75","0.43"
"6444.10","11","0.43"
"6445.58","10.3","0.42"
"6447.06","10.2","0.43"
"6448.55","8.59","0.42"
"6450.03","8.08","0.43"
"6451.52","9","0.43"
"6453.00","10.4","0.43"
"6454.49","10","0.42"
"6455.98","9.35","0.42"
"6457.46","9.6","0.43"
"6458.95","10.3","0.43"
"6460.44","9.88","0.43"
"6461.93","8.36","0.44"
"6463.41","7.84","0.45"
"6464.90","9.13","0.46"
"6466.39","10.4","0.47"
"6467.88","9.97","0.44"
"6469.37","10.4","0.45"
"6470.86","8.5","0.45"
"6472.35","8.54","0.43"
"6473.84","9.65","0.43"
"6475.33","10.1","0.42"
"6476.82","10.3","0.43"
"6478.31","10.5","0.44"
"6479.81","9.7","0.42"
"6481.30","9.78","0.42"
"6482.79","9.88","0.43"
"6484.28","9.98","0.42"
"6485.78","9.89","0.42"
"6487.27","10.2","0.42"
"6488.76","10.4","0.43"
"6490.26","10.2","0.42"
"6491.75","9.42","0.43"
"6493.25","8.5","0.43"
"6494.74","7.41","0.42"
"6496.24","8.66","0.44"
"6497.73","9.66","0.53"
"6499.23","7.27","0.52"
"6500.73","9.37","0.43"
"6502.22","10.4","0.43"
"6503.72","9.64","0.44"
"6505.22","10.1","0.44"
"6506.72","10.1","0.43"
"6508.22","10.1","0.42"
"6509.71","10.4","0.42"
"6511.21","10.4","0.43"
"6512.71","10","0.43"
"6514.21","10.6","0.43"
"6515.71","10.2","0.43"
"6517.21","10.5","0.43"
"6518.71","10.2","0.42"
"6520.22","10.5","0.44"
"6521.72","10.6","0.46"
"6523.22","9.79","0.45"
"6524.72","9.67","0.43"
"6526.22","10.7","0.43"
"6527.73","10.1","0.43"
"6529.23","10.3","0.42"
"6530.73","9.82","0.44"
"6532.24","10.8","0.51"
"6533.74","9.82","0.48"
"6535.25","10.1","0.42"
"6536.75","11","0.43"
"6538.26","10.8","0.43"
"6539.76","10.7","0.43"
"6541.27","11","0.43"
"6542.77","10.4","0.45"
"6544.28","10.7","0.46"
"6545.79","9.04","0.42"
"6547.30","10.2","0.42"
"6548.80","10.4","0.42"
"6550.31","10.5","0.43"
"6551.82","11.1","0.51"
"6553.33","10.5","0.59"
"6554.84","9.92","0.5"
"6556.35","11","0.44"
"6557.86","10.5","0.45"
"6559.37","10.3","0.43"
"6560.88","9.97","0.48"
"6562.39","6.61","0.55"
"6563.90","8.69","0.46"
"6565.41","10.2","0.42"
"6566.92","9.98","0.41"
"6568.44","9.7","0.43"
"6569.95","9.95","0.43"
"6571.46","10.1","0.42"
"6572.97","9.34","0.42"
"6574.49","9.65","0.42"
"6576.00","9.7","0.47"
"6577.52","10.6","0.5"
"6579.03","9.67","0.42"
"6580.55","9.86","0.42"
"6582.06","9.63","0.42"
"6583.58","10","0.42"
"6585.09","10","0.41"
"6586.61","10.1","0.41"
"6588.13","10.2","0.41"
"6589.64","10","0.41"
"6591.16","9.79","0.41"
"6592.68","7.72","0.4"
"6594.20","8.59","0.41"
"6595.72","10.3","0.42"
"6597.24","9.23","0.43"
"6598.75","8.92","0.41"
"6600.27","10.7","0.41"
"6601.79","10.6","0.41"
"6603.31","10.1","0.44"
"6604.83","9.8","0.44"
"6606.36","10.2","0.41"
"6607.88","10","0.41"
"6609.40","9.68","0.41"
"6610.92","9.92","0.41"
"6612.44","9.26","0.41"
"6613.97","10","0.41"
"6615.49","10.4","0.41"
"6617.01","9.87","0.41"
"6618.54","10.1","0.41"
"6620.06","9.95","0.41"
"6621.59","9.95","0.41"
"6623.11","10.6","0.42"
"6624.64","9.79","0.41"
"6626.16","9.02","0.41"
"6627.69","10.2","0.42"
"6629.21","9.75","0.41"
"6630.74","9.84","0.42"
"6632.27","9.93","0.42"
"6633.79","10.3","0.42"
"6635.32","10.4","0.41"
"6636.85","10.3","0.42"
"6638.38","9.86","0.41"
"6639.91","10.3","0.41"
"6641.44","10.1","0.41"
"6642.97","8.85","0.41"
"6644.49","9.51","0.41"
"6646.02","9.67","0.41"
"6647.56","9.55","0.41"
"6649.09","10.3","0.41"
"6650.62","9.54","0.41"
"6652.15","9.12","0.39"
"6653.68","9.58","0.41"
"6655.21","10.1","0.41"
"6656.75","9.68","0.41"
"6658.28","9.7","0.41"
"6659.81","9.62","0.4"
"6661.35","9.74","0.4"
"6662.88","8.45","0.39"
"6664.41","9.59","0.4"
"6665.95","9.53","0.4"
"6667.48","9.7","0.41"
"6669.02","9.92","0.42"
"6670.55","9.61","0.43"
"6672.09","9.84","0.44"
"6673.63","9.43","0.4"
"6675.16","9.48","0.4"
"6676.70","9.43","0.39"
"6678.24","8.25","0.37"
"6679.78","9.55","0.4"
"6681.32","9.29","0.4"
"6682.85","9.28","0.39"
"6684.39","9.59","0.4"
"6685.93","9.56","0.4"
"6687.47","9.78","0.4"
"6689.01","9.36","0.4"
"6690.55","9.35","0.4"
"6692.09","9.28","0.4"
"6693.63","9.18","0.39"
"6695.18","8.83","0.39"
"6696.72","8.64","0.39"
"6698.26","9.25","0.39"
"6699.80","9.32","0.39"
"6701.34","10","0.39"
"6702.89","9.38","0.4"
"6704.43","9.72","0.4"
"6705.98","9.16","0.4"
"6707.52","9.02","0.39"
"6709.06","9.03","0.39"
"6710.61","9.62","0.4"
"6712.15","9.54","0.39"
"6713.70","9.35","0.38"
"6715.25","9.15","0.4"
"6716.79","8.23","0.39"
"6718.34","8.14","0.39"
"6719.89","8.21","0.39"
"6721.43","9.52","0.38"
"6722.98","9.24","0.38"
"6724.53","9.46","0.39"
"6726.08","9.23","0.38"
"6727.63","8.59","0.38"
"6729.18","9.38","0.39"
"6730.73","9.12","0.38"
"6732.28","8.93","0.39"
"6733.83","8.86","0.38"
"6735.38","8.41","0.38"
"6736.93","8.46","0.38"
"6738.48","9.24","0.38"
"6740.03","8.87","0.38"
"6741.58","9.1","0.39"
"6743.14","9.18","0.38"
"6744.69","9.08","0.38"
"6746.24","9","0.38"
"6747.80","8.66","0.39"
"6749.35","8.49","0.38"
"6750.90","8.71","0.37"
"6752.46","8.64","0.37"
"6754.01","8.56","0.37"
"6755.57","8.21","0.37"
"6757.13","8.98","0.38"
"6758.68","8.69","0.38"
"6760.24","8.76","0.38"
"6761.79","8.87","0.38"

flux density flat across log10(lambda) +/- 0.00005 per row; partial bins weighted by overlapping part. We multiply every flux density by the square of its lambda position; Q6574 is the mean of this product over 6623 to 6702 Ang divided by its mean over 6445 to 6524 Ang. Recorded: 1.04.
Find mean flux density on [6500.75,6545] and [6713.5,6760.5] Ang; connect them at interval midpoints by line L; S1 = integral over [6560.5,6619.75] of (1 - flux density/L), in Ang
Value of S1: 0.76 Ang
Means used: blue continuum 10.3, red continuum 8.85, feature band 9.72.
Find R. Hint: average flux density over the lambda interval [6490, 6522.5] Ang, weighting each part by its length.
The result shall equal 9.73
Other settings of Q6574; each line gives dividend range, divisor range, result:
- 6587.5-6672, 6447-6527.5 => 1.05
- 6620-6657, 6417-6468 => 1.12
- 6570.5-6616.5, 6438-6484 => 1.07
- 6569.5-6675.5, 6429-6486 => 1.08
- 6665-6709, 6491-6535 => 1.01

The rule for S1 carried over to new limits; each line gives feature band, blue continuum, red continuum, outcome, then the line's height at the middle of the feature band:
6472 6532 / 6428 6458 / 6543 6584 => -1.2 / 9.67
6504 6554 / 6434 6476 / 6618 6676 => -4.1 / 9.55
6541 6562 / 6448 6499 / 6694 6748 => -2.2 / 9.34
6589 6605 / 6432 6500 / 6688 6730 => -0.5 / 9.29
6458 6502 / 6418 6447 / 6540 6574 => 0.7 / 9.62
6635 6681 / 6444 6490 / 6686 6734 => -1.7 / 9.27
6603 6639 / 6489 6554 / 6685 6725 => -1.4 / 9.59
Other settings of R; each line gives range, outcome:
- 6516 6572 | 10.2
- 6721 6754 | 8.95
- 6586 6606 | 9.7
